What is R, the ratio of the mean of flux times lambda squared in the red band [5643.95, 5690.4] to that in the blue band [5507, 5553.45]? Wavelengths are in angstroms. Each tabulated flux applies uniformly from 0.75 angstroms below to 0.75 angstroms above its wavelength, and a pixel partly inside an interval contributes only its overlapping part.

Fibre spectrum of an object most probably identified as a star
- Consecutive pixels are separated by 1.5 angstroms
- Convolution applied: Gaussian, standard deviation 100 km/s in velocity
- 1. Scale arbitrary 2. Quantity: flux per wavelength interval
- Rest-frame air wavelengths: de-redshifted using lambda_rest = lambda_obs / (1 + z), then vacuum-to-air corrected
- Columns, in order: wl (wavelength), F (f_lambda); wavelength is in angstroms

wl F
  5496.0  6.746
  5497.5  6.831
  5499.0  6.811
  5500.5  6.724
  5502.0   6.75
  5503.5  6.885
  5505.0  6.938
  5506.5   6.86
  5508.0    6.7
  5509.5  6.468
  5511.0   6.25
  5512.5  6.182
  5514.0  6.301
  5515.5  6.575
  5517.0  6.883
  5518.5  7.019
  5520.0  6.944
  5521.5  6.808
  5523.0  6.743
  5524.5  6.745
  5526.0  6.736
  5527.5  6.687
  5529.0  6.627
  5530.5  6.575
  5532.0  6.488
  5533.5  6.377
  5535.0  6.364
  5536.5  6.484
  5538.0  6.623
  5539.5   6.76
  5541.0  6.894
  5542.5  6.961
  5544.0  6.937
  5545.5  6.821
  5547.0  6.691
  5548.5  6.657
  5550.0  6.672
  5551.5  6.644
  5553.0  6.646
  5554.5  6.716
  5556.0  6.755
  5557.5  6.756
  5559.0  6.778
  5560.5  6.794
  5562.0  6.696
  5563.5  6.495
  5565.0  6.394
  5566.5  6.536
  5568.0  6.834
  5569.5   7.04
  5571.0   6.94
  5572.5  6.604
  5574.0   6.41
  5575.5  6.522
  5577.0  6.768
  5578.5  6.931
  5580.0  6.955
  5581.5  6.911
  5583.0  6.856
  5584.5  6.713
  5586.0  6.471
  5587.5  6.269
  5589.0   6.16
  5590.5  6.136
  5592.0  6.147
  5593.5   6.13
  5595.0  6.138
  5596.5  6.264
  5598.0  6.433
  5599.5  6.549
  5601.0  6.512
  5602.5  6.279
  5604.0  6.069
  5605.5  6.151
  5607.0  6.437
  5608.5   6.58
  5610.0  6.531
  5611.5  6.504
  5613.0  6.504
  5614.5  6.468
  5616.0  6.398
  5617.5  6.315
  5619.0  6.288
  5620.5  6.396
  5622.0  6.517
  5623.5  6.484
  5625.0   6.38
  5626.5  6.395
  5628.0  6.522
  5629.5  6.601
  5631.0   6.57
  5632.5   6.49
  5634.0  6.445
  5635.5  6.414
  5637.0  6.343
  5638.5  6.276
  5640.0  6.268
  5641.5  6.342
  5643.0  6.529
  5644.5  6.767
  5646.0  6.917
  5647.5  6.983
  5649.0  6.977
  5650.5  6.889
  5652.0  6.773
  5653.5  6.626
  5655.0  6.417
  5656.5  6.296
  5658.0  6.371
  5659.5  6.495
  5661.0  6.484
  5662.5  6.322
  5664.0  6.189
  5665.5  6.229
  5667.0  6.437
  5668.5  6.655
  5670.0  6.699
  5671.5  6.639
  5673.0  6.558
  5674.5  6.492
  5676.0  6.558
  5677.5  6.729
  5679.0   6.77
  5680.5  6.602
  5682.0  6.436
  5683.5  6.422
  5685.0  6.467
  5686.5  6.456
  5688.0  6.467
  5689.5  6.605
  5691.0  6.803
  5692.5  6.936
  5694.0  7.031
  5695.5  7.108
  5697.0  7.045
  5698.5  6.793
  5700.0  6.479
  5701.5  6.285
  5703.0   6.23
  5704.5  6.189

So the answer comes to 1.0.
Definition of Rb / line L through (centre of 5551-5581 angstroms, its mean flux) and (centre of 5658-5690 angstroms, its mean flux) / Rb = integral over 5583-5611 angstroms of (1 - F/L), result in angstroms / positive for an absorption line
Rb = 1.29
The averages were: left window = 6.71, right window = 6.51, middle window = 6.35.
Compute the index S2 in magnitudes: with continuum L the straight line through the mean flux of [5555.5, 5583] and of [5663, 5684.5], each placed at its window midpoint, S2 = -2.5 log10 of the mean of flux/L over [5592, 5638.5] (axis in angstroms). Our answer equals 0.041 mag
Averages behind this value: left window 6.73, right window 6.53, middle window 6.4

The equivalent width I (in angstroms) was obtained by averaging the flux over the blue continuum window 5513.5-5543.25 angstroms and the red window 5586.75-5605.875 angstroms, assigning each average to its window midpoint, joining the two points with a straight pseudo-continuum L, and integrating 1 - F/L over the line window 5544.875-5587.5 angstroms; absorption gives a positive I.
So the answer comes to -1.8 angstroms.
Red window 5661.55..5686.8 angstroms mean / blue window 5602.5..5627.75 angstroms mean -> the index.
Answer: 1.02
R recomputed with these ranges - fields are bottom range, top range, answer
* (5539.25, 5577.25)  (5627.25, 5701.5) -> 1.02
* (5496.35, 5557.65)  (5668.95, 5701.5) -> 1.05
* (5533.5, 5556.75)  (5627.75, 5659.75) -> 1.01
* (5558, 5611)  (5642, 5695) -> 1.04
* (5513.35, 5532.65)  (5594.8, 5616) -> 0.98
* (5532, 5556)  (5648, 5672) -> 1.02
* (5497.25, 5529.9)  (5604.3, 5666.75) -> 1.01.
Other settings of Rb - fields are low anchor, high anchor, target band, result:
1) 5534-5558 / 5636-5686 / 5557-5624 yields 1.3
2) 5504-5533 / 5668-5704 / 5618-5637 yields 0.5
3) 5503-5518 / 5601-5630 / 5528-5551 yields -0.4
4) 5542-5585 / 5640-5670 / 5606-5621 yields 0.5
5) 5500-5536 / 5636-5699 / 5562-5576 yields 0.0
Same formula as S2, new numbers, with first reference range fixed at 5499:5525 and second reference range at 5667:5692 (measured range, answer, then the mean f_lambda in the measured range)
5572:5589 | 0.00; 6.65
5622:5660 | 0.01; 6.54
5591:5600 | 0.06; 6.27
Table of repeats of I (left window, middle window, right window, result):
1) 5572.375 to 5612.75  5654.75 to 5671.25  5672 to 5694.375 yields 0.4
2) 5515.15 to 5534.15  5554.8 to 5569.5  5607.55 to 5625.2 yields -0.2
